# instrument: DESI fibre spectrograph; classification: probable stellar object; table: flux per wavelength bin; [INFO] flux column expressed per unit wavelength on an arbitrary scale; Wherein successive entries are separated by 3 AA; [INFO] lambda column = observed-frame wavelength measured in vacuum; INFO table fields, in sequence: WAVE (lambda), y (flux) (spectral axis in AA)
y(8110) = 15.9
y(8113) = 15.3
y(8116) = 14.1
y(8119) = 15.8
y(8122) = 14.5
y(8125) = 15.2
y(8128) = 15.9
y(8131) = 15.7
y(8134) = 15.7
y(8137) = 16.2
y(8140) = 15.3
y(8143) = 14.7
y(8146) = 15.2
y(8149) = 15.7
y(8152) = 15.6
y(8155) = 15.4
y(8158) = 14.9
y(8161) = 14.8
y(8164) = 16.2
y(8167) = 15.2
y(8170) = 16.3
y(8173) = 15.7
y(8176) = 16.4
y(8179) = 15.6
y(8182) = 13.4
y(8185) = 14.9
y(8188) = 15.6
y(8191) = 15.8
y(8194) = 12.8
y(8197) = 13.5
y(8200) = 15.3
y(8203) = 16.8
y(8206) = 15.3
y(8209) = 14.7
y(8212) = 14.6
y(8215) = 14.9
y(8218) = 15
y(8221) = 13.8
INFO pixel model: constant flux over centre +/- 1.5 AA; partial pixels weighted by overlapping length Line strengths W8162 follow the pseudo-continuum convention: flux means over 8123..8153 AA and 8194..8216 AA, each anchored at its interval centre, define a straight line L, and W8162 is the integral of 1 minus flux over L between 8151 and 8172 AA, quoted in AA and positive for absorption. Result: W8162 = -0.29 AA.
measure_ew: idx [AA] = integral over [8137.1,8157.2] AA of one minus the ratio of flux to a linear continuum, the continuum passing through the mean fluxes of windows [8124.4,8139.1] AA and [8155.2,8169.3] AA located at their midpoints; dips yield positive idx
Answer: 0.24 AA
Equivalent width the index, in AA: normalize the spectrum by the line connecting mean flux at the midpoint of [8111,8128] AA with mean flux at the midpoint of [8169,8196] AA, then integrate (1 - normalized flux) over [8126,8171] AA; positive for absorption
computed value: -1.2 AA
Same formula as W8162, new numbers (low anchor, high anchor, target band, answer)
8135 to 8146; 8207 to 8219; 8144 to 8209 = -0.6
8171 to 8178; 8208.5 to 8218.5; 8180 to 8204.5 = 1.1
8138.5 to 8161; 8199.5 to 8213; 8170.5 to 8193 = 0.0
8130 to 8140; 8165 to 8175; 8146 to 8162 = 0.5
